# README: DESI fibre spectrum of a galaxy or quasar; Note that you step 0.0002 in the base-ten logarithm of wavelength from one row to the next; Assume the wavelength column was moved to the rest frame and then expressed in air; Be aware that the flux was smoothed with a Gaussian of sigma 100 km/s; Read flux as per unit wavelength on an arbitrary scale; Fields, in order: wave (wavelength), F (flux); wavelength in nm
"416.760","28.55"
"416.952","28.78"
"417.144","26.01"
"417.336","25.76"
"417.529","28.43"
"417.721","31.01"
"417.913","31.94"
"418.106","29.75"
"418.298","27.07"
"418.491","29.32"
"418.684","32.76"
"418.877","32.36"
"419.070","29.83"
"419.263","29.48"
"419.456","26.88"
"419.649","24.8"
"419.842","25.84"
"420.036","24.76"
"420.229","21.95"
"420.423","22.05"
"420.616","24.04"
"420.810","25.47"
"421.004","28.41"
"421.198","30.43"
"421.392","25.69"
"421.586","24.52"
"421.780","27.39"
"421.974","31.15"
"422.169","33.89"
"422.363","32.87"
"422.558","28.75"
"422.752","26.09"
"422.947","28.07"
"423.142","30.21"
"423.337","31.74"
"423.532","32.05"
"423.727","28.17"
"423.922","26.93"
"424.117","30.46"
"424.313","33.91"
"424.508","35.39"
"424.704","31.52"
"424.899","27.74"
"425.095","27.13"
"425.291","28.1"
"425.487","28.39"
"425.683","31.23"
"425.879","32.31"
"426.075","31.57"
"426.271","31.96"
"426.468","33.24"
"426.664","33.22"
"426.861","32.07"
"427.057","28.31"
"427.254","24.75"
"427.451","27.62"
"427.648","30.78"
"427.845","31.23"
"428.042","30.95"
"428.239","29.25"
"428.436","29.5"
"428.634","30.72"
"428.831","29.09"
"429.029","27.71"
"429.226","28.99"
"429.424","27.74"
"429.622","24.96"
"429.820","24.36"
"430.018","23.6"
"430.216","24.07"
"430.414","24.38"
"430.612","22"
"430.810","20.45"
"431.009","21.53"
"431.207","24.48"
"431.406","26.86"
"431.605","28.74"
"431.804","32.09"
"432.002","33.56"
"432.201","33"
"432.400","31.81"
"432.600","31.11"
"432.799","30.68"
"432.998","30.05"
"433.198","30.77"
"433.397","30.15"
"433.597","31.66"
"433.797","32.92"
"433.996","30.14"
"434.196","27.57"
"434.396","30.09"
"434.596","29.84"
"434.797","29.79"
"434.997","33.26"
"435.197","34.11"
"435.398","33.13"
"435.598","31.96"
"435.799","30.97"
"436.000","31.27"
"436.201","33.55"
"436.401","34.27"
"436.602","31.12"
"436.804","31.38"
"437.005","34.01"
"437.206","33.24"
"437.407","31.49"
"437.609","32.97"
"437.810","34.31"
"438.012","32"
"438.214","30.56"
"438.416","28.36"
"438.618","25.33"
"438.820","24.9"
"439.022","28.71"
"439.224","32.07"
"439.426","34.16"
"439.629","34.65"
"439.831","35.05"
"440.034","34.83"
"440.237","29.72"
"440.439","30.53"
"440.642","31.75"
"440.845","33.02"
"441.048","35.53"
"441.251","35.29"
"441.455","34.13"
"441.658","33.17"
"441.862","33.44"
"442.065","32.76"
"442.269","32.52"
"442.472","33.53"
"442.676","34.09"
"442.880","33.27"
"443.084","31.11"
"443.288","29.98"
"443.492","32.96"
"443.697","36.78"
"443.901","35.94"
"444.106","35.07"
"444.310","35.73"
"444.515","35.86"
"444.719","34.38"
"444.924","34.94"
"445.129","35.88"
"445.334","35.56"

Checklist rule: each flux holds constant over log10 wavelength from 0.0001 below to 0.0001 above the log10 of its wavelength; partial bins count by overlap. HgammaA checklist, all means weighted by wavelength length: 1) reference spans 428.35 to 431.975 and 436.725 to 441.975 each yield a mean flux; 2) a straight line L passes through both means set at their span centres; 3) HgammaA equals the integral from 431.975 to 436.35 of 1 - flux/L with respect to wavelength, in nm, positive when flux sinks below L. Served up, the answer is -0.395 nm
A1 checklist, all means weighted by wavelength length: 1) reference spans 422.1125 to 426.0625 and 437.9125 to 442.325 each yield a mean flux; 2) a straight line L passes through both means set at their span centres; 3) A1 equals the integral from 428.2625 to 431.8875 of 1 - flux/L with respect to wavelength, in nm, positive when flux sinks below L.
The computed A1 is 0.55 nm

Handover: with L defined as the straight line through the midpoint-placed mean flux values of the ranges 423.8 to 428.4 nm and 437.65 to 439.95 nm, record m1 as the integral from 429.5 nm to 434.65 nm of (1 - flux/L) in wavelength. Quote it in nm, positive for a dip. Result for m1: 0.43 nm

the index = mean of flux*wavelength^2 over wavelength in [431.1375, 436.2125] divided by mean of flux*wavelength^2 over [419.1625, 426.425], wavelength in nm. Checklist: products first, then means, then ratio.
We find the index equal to 1.1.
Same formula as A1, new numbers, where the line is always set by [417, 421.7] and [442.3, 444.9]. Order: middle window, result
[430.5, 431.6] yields 0.25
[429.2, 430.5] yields 0.22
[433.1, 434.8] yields 0.06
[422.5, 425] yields -0.13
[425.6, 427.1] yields -0.13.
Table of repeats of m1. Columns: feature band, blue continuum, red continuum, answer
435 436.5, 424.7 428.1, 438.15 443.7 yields -0.066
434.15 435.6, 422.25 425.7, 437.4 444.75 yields 0.018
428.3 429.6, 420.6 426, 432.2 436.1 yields 0.069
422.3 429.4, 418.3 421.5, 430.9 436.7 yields -0.343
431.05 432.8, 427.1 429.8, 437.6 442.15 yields -0.018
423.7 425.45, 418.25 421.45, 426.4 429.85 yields -0.101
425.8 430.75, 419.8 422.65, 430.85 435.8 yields 0.078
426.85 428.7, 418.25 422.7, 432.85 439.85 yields 0.005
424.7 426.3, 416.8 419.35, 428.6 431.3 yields -0.184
